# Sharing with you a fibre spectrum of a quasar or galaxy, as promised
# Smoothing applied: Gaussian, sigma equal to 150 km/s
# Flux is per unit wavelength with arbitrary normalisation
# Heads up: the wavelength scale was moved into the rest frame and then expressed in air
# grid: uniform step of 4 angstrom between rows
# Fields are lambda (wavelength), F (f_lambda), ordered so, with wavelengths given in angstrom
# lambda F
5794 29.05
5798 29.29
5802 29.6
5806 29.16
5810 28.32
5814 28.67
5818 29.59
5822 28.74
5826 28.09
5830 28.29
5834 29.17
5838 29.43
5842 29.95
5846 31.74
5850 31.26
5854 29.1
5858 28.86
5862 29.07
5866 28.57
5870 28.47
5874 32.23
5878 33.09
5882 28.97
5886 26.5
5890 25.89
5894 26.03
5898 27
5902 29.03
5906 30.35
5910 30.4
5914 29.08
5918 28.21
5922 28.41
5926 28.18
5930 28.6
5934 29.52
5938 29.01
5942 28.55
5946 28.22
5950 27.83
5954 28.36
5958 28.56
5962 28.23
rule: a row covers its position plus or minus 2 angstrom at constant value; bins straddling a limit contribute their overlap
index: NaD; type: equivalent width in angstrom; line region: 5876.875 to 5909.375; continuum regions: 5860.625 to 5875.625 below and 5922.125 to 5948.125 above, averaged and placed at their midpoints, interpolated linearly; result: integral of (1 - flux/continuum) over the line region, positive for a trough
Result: 1.0 angstrom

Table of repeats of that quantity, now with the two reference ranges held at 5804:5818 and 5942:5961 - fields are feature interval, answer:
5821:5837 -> 0.1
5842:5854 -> -0.9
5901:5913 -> -0.6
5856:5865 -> -0.1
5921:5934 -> -0.1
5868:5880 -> -1.1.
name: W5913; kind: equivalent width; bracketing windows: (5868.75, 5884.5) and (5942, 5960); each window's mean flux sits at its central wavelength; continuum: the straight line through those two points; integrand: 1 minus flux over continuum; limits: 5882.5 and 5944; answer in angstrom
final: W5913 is 2.36 angstrom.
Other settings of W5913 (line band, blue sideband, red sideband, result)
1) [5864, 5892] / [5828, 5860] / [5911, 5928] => 0.1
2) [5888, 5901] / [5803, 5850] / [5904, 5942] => 1.2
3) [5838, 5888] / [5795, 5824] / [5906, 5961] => -1.5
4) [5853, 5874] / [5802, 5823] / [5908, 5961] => -0.2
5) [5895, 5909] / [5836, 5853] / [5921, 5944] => 0.3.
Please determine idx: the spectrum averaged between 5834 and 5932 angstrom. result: 29.1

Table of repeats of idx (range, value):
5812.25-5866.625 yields 29.3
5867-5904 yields 28.6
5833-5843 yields 29.5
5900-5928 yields 29.1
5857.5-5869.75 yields 28.8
